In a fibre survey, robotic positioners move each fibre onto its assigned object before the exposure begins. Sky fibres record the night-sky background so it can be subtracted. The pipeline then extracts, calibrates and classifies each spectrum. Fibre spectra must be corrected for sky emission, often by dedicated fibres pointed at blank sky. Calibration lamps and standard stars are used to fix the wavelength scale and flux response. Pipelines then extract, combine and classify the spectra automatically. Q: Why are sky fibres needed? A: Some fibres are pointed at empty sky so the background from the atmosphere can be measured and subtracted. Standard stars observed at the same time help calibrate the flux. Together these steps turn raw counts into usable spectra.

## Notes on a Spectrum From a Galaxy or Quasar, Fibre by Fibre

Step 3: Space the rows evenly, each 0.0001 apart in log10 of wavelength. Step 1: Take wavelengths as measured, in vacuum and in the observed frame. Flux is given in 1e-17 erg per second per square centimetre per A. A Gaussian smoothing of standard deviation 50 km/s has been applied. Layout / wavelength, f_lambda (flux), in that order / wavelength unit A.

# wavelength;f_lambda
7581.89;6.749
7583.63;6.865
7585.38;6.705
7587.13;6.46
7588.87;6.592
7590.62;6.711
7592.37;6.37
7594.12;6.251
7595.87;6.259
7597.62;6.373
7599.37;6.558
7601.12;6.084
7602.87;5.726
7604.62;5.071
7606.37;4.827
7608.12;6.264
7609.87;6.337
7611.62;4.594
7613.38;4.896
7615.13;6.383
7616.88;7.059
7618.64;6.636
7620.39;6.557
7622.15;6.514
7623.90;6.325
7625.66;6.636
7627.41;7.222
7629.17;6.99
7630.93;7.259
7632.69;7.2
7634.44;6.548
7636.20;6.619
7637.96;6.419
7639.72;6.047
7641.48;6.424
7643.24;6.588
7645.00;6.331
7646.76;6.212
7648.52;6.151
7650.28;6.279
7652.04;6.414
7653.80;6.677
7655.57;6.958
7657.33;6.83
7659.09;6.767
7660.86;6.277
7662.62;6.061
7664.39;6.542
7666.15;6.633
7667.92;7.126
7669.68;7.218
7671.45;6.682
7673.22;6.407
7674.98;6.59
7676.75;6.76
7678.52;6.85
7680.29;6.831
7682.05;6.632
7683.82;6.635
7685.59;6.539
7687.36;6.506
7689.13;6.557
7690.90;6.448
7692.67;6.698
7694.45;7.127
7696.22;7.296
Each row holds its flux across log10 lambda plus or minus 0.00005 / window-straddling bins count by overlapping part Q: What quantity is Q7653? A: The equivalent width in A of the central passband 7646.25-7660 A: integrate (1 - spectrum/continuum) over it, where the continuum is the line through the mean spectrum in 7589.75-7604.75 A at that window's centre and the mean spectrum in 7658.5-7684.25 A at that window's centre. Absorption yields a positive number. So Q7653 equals 0.0 A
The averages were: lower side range 6.21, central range 6.54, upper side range 6.67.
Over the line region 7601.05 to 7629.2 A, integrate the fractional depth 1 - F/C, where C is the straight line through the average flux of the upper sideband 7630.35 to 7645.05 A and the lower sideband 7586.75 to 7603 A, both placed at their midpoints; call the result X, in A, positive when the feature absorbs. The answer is 1.7 A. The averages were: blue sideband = 6.36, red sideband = 6.61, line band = 6.1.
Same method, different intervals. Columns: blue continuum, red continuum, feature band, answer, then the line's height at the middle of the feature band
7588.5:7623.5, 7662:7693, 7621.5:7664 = -1.27 A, 6.39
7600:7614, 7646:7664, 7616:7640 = -3.29 A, 5.93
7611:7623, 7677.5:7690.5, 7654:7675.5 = -0.60 A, 6.49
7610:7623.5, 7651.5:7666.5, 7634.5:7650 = 0.08 A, 6.39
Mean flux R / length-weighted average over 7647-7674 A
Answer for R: 6.59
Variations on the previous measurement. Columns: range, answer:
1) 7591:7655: 6.31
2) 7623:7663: 6.58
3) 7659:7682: 6.67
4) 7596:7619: 5.9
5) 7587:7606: 6.18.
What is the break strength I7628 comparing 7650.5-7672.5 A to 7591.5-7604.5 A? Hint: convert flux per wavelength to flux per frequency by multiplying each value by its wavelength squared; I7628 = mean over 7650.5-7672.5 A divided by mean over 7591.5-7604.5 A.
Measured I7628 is 1.10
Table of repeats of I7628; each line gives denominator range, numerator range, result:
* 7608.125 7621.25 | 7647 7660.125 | 1.09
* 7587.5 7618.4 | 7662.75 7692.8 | 1.13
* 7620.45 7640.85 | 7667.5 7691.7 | 1.01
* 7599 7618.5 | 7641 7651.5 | 1.10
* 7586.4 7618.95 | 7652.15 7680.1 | 1.12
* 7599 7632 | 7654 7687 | 1.09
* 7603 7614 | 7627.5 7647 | 1.25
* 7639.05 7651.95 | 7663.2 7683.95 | 1.08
